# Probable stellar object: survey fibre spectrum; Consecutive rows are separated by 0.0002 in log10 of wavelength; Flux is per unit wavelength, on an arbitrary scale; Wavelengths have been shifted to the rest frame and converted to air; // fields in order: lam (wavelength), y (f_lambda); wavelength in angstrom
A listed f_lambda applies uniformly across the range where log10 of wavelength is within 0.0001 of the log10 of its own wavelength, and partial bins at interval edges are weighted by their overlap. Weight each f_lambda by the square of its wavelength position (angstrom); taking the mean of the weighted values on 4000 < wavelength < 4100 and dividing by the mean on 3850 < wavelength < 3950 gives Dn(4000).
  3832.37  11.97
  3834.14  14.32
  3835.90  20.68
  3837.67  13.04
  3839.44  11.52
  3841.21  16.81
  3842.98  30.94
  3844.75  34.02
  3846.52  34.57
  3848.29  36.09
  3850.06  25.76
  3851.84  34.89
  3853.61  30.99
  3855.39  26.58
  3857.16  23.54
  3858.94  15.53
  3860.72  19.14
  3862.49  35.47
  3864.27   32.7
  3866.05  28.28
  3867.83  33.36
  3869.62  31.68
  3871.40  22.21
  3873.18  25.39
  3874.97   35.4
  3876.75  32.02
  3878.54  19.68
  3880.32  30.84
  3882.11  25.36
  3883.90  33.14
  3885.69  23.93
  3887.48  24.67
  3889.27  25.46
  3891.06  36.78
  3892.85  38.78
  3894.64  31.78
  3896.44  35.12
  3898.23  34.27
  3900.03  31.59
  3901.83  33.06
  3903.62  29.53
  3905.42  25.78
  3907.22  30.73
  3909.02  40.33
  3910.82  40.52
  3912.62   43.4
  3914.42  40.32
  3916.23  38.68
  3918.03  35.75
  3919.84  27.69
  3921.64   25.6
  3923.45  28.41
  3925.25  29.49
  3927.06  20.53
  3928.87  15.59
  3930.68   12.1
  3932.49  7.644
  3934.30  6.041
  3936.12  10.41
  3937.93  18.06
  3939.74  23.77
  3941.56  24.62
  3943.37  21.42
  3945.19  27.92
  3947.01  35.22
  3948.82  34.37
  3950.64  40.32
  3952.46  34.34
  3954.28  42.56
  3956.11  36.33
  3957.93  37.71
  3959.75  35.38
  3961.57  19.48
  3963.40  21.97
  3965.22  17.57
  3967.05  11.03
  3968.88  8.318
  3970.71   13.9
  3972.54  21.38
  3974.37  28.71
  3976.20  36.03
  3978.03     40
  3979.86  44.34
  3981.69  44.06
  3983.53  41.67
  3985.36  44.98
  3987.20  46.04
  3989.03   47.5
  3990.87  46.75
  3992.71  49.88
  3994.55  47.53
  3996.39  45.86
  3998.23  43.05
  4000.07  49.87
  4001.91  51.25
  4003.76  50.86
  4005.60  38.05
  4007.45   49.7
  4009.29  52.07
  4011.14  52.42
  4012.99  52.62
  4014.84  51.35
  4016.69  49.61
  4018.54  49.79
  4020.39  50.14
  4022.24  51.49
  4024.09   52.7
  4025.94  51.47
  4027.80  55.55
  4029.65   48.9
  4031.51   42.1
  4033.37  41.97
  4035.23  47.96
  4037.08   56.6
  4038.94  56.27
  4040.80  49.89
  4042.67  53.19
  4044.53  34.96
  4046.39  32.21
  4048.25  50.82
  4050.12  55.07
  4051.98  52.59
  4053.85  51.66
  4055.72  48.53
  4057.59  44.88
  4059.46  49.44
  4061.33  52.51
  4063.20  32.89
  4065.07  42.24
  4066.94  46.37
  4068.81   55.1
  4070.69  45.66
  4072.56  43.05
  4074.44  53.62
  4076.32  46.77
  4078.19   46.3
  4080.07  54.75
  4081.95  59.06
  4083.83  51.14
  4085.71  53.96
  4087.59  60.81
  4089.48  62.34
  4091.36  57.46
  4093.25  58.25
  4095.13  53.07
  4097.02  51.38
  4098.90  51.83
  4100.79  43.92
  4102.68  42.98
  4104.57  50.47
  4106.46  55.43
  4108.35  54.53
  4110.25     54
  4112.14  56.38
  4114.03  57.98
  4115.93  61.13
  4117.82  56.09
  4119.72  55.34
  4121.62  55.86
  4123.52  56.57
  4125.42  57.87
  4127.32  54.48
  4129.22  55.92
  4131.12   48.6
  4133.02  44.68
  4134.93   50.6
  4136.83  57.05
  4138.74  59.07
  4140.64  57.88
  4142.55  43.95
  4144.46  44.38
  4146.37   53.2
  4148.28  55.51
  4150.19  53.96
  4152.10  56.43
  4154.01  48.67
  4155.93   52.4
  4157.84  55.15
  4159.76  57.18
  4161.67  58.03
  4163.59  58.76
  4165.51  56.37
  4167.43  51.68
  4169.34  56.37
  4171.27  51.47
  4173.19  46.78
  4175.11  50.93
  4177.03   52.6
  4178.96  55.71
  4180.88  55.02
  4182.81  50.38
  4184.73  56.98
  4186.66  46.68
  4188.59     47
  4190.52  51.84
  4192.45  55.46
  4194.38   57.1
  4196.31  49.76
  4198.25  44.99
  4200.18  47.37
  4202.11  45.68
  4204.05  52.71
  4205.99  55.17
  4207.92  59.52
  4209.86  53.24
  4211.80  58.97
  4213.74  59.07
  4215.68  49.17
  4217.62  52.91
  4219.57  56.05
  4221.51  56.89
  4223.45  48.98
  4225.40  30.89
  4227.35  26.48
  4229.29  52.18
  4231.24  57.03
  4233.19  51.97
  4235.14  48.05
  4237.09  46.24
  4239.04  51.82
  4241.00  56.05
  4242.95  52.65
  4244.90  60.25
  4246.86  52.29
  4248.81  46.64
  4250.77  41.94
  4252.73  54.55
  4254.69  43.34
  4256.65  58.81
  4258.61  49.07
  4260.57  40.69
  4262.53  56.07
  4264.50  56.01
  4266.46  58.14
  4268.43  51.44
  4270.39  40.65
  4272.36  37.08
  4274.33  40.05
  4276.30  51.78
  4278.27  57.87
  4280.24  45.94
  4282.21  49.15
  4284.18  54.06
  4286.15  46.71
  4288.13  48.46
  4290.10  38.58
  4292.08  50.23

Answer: 1.9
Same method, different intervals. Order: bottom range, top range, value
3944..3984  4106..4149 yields 1.93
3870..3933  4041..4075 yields 1.71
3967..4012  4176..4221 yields 1.43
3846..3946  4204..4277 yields 2.13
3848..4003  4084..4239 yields 1.91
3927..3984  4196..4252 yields 2.21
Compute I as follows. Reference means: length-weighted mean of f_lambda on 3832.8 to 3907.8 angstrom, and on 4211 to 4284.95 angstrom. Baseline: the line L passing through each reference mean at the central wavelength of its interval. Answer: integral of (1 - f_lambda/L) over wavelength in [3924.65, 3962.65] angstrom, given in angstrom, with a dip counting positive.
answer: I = 8.2 angstrom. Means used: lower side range 27.9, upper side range 50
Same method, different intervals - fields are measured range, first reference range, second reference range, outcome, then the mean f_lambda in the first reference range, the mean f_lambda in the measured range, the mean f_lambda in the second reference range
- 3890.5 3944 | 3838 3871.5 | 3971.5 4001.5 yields 9.68 angstrom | 27.5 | 27.9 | 42.4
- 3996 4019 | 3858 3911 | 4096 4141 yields -3.56 angstrom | 29.9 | 49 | 53.7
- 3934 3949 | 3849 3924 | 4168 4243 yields 5.14 angstrom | 30.6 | 22.5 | 51.2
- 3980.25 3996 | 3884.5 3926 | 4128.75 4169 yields -2.48 angstrom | 32.7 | 46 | 53.3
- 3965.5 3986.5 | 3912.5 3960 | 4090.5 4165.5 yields 1.98 angstrom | 27.6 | 30.2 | 53.8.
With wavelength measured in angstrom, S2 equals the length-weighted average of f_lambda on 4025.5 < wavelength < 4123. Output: 50.9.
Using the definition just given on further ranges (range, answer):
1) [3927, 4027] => 35.8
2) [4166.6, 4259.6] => 51.2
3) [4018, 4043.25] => 50.5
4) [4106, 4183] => 54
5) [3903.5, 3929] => 32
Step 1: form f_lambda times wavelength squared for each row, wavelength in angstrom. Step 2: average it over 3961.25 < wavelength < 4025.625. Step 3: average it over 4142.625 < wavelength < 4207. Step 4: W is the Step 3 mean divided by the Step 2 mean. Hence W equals 1.4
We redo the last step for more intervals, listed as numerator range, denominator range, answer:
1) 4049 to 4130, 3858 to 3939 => 2.06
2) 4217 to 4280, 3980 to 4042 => 1.14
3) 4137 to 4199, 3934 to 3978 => 2.27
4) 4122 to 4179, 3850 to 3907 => 2.09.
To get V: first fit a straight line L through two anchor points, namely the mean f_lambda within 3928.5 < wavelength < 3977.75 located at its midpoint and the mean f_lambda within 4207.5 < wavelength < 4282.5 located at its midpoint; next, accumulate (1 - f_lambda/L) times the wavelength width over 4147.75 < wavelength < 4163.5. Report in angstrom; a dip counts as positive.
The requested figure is -4.7 angstrom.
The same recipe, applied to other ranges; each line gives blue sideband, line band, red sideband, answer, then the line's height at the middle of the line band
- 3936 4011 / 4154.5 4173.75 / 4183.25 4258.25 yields -2.86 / 47.4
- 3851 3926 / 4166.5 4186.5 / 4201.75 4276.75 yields -2.47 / 46.8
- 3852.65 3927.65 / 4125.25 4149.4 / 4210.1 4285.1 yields -4.62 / 44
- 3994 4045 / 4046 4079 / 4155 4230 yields 1.66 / 50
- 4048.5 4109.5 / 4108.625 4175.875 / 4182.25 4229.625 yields -4.35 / 50.7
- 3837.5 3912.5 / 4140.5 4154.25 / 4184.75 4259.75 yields -1.59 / 46.2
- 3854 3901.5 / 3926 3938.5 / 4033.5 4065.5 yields 7.85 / 34.9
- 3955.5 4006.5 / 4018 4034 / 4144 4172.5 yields -3.36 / 40.9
